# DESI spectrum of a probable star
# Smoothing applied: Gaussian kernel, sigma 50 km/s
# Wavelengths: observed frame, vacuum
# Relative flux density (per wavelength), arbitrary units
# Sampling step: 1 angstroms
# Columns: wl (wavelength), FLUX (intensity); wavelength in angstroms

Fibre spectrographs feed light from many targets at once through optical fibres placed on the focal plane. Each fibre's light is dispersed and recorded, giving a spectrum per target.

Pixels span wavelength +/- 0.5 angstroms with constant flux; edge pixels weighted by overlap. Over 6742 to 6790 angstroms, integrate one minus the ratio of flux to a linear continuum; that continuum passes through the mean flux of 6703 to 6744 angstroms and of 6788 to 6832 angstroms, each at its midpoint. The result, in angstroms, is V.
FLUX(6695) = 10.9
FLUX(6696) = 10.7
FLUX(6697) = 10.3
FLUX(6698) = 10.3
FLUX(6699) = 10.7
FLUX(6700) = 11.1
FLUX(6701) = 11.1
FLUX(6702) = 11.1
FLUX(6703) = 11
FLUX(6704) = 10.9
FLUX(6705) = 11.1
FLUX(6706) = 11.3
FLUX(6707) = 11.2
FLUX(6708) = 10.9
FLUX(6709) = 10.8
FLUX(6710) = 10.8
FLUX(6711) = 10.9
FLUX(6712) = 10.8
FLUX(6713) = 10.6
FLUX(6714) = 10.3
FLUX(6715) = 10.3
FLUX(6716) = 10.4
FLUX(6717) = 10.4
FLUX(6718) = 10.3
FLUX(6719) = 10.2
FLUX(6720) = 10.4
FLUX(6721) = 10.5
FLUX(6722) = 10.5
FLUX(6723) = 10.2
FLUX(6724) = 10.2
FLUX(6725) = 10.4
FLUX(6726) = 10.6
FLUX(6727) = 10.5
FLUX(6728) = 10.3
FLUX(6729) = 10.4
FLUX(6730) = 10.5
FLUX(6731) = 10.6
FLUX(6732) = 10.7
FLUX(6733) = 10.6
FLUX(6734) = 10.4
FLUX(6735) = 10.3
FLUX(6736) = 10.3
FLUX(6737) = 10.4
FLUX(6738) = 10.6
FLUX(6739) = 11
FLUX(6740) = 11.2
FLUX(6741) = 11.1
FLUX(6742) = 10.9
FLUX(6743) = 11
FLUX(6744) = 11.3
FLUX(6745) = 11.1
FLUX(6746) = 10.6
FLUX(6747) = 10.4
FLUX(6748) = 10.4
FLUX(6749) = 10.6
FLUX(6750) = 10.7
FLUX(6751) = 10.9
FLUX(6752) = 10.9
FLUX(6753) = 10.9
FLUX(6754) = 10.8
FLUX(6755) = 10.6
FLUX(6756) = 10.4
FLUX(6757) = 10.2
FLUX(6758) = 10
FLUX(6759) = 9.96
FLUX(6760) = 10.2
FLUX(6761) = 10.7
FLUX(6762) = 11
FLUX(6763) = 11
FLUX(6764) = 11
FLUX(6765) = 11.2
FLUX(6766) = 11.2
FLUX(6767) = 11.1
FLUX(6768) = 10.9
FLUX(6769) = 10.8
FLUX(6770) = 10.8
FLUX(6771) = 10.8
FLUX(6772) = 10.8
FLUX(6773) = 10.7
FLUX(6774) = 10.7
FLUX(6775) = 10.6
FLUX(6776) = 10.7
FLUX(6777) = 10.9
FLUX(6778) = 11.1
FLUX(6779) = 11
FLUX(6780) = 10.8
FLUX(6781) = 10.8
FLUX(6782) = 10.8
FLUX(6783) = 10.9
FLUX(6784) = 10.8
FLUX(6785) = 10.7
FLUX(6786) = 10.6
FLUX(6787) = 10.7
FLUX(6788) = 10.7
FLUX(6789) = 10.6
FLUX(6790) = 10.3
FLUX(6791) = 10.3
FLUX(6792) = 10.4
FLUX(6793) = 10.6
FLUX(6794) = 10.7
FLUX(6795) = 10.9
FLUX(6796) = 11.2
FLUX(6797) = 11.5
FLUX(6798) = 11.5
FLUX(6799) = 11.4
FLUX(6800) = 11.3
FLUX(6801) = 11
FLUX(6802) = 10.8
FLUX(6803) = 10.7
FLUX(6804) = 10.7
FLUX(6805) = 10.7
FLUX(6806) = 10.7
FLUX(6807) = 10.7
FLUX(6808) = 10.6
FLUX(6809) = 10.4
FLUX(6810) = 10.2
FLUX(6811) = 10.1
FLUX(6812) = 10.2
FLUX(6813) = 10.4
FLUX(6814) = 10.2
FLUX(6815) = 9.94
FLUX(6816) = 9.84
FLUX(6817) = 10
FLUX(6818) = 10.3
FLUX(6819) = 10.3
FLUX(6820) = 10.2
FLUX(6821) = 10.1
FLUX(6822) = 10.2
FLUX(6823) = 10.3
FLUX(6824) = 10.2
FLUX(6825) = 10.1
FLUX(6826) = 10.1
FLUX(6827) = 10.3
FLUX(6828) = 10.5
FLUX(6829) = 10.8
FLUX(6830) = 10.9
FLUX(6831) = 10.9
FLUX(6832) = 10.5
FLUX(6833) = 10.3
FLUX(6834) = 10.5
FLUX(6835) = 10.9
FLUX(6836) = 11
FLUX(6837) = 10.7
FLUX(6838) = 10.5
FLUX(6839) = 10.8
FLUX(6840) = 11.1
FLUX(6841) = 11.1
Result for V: -0.7 angstroms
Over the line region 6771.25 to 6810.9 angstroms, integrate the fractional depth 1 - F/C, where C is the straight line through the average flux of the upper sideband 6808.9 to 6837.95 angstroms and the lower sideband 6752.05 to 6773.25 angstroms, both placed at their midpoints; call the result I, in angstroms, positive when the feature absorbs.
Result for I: -0.8 angstroms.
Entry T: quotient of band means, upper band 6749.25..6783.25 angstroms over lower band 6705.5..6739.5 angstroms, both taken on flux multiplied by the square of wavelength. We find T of 1.03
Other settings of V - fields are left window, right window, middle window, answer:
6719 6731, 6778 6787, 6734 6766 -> -0.4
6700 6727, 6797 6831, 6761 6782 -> -0.6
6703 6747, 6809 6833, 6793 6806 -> -0.8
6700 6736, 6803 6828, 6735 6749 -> -0.3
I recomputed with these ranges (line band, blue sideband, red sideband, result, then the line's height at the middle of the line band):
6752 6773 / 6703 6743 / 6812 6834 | -0.5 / 10.5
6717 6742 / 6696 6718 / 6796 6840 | 0.5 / 10.7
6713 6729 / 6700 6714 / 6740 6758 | 0.7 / 10.9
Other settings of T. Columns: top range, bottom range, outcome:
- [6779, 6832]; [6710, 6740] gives 1.03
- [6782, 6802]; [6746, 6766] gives 1.03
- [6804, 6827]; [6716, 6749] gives 1.00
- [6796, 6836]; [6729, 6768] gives 1.00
